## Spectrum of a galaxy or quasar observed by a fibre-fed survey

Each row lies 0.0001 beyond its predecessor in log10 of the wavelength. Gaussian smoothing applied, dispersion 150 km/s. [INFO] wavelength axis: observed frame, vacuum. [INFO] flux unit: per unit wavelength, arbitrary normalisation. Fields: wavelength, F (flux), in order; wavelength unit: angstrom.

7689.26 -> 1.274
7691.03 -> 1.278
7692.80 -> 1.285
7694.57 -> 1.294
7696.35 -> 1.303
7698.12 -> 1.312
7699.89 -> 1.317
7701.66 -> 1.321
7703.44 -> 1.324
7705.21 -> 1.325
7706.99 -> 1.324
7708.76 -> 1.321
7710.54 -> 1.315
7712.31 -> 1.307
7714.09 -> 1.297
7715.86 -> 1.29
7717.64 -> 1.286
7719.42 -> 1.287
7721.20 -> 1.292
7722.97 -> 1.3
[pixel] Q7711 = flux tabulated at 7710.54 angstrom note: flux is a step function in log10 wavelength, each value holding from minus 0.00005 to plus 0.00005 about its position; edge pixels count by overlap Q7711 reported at 1.315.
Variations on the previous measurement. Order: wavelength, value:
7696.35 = 1.303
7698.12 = 1.312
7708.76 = 1.321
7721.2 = 1.292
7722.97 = 1.3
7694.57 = 1.294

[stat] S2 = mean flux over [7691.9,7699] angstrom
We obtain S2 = 1.3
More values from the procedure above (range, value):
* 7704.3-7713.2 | 1.32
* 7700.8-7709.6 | 1.32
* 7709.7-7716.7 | 1.3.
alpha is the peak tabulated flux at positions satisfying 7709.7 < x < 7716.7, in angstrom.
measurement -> 1.315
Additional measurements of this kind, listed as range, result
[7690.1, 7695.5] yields 1.294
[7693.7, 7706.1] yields 1.325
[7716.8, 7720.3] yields 1.287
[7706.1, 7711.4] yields 1.324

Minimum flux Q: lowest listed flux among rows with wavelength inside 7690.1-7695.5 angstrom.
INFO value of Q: 1.278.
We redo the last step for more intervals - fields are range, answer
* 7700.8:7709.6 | 1.321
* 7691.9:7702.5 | 1.285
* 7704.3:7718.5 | 1.286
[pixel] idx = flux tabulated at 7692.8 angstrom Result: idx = 1.285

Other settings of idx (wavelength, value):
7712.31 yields 1.307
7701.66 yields 1.321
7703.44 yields 1.324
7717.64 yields 1.286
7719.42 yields 1.287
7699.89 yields 1.317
